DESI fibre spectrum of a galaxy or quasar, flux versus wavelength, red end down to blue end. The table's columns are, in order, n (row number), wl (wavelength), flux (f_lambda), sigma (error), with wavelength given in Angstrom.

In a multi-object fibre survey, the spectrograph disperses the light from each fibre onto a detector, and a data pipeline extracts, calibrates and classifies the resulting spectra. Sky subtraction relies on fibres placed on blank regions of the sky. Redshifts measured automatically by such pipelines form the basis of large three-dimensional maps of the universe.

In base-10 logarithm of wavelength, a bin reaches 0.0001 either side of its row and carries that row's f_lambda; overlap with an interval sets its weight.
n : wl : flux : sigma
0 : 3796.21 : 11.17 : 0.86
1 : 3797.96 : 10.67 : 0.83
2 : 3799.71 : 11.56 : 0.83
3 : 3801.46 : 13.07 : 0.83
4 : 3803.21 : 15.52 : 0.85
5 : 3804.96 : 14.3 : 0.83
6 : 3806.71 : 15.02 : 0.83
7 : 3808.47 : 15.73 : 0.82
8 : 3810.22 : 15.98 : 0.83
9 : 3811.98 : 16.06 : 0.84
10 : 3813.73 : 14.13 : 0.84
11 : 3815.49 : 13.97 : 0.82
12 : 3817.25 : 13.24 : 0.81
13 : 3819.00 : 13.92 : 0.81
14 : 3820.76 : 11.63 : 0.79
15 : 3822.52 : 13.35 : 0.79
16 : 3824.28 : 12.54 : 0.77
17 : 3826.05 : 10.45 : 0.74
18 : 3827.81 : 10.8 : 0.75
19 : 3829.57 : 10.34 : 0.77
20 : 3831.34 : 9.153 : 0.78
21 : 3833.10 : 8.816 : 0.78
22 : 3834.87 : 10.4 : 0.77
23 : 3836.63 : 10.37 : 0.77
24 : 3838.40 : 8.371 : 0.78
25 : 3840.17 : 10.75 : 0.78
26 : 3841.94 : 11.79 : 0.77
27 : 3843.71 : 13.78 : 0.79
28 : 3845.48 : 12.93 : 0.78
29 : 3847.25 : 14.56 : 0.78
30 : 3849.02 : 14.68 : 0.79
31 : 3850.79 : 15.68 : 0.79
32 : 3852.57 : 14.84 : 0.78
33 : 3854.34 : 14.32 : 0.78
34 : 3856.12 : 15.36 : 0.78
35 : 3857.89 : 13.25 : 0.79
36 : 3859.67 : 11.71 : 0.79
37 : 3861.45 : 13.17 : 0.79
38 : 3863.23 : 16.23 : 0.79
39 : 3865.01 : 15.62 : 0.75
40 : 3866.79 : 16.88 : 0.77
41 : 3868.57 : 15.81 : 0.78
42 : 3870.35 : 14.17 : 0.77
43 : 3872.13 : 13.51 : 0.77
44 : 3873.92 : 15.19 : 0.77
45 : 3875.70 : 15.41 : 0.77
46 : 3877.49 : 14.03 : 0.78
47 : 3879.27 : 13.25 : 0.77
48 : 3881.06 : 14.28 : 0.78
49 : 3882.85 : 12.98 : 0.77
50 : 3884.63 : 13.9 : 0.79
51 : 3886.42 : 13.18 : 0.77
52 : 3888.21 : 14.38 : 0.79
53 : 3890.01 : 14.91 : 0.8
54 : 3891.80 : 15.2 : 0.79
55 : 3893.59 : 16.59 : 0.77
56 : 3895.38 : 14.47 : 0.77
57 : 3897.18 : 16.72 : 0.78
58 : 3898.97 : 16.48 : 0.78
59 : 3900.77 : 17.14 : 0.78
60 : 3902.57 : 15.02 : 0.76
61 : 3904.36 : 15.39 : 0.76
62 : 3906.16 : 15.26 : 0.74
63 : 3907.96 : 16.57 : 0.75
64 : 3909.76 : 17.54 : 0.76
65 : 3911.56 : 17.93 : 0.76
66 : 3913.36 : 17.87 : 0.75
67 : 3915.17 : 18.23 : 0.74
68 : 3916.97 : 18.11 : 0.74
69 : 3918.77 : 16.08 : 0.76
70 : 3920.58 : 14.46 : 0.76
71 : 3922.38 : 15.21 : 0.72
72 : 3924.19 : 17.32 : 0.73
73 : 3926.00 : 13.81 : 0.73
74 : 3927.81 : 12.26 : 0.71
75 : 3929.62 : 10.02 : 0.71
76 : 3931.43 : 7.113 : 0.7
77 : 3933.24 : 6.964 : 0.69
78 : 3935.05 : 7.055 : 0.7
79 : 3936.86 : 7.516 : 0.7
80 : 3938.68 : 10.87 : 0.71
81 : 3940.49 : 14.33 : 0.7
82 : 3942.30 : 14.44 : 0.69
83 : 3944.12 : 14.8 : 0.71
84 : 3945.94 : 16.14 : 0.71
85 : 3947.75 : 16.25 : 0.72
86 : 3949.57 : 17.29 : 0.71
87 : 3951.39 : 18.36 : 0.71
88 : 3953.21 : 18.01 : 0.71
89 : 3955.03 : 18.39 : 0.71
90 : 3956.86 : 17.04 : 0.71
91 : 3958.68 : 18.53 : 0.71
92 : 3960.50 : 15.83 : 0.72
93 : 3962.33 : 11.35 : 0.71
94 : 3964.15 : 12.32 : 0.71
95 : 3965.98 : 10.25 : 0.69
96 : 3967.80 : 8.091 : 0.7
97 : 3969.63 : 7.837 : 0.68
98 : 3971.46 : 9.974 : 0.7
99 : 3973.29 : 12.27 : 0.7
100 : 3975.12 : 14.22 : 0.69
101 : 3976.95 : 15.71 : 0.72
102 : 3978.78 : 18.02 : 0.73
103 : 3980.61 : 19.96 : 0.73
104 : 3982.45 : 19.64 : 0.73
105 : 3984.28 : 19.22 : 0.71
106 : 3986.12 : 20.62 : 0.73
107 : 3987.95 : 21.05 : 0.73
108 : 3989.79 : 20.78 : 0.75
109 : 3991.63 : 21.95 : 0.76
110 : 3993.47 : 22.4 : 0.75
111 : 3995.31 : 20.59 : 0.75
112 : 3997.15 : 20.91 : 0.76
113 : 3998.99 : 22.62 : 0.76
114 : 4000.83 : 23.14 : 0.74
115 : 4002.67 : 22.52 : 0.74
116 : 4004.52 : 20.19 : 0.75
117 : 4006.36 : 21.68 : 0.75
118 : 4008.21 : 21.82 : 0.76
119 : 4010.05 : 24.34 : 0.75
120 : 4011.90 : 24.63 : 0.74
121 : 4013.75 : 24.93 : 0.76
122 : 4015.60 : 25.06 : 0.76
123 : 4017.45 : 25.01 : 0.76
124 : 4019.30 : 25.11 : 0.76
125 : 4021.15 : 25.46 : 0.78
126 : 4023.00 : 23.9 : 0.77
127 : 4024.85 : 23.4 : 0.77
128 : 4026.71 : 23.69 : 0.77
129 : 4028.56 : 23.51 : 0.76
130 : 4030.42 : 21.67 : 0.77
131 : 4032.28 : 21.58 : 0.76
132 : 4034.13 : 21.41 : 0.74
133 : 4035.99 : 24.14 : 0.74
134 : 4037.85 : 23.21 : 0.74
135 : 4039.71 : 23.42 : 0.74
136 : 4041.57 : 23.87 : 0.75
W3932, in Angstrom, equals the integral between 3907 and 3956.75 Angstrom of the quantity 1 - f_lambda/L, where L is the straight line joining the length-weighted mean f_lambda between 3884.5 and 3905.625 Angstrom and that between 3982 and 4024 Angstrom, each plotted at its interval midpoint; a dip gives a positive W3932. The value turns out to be 8.8 Angstrom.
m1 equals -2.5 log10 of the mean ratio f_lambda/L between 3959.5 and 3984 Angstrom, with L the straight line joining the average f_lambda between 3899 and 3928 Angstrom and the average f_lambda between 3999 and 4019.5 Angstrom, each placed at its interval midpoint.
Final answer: 0.45 mag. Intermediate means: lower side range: 16.2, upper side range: 23.4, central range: 13.7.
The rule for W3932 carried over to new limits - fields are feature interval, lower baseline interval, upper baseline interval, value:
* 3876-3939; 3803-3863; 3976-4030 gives 9.65 Angstrom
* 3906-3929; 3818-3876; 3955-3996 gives -2.12 Angstrom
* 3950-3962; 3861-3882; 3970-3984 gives -1.53 Angstrom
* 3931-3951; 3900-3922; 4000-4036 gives 6.71 Angstrom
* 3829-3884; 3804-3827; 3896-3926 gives 6.29 Angstrom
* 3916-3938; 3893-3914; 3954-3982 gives 4.88 Angstrom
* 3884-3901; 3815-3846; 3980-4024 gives 0.19 Angstrom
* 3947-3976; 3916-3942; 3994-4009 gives 3.78 Angstrom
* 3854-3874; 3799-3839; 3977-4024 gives 0.48 Angstrom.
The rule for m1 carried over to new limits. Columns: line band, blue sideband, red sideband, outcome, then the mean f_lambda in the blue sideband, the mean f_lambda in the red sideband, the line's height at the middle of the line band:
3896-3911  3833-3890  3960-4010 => -0.09 mag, 13.6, 17.7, 15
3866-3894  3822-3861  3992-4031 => 0.01 mag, 12.2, 23.2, 14.7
